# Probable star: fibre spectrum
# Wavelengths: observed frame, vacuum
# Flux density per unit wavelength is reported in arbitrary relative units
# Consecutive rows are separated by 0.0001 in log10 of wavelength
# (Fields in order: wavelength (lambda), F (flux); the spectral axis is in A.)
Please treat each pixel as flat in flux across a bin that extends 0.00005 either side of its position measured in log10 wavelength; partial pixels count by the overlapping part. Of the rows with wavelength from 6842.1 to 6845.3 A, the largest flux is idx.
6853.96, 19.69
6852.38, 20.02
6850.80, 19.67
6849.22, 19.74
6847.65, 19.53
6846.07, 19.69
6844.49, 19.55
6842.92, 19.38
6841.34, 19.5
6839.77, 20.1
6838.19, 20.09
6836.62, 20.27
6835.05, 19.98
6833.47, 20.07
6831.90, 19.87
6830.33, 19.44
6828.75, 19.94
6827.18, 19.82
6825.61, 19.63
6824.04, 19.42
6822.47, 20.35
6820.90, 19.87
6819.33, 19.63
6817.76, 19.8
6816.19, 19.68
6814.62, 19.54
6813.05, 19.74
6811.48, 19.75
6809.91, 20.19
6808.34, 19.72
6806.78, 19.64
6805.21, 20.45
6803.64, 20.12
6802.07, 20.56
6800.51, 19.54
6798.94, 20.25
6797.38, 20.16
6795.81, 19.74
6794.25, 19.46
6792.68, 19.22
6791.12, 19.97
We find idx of 19.55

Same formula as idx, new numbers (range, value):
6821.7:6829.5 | 20.35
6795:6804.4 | 20.56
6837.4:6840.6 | 20.1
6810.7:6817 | 19.75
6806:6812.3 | 20.19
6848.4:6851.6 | 19.74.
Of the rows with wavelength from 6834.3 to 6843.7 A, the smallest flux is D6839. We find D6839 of 19.38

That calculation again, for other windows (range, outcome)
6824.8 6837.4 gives 19.44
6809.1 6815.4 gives 19.54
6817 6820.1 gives 19.63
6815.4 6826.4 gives 19.42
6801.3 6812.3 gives 19.64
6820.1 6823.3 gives 19.87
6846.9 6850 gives 19.53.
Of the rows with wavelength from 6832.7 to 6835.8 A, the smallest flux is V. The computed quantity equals 19.98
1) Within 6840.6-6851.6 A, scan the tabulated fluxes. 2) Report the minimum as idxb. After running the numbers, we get 19.38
